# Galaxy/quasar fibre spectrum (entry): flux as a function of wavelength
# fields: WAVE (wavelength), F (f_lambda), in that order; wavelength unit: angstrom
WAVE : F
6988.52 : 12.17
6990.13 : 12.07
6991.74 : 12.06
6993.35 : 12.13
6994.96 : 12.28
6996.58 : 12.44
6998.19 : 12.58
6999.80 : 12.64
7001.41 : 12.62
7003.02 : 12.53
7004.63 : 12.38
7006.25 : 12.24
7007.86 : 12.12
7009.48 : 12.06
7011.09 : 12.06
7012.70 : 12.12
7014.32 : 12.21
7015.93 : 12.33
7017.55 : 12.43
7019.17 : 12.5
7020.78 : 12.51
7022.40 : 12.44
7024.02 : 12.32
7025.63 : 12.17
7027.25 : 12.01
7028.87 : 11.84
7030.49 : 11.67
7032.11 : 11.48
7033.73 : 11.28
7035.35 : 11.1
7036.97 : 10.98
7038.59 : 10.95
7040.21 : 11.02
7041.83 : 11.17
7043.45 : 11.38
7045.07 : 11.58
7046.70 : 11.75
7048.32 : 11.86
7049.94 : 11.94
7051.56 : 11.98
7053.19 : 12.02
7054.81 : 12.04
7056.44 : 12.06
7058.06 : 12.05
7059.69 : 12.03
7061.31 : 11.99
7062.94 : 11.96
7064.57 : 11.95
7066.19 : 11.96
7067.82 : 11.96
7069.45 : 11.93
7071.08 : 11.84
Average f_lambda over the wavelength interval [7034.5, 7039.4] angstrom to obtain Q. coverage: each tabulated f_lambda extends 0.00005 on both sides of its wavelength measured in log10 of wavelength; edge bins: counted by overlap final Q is 11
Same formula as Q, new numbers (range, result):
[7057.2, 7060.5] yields 12.1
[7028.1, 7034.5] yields 11.6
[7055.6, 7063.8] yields 12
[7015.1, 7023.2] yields 12.4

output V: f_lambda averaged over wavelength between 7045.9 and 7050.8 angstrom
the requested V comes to 11.9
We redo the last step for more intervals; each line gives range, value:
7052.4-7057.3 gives 12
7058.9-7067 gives 12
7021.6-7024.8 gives 12.4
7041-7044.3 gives 11.3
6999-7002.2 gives 12.6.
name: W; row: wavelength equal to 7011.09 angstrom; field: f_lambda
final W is 12.06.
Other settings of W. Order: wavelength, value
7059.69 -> 12.03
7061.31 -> 11.99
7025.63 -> 12.17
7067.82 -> 11.96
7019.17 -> 12.5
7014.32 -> 12.21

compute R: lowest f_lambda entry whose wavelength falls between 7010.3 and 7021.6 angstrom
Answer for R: 12.06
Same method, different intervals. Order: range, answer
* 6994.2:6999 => 12.28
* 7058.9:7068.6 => 11.95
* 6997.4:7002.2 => 12.58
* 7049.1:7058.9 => 11.94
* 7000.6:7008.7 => 12.12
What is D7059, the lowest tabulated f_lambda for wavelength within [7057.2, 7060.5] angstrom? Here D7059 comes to 12.03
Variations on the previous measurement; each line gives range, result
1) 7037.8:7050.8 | 10.95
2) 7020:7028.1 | 12.01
